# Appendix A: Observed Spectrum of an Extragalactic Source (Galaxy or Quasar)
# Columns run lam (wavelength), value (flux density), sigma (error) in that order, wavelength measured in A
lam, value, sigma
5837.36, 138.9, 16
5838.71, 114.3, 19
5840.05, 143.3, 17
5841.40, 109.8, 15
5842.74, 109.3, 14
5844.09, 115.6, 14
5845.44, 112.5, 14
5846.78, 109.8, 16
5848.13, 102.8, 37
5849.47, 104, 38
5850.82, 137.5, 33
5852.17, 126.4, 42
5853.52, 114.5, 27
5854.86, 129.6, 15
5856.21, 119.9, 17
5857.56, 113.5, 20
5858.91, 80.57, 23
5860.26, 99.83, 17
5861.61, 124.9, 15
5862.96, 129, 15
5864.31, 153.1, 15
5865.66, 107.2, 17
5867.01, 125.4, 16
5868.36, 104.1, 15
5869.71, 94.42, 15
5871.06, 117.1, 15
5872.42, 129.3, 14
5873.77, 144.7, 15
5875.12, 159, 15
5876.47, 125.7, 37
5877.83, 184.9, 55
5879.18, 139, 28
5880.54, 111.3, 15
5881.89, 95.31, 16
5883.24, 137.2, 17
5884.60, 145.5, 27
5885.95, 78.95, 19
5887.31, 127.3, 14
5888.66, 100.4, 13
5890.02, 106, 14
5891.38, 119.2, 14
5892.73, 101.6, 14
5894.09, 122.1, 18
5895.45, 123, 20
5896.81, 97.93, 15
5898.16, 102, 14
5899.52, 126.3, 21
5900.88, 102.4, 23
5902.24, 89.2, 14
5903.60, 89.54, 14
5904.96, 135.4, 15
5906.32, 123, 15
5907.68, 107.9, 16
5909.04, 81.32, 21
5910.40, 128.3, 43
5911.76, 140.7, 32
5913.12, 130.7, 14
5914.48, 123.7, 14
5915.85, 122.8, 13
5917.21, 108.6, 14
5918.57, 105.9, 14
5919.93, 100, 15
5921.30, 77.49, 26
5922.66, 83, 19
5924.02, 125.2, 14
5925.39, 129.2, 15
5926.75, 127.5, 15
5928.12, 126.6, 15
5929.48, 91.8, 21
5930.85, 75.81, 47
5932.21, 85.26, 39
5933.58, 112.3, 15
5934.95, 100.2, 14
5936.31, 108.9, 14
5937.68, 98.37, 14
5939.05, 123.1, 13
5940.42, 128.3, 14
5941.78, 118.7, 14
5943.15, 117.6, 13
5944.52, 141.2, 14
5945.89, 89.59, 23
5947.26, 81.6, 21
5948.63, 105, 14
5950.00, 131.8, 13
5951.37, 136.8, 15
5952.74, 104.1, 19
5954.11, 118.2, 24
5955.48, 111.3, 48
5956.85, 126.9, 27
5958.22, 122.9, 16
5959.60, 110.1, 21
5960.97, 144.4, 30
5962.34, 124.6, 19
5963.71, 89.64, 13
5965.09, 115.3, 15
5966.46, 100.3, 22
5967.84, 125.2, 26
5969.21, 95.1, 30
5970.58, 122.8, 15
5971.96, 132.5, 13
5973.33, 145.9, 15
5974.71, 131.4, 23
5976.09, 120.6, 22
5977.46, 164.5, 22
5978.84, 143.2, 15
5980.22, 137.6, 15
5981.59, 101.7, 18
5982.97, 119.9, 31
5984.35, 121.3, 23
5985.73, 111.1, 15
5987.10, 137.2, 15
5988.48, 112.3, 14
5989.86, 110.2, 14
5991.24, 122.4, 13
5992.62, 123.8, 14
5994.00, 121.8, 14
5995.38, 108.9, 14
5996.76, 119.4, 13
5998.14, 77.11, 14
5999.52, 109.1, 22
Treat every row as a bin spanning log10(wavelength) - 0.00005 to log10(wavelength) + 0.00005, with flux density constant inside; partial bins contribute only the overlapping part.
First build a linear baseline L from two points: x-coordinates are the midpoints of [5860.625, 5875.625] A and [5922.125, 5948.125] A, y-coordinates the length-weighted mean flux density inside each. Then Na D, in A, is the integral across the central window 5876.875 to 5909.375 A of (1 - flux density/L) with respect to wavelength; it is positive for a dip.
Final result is 1.2 A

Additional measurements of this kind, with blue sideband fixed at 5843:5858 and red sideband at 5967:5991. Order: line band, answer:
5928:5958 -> 3.0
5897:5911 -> 1.4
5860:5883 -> -1.7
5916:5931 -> 1.9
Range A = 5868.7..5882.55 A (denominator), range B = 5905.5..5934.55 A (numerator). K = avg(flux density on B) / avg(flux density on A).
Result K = 0.85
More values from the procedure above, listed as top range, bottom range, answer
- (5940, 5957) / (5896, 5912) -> 1.06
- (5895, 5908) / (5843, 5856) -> 0.94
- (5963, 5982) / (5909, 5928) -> 1.08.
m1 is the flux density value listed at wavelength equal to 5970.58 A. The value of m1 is 122.8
